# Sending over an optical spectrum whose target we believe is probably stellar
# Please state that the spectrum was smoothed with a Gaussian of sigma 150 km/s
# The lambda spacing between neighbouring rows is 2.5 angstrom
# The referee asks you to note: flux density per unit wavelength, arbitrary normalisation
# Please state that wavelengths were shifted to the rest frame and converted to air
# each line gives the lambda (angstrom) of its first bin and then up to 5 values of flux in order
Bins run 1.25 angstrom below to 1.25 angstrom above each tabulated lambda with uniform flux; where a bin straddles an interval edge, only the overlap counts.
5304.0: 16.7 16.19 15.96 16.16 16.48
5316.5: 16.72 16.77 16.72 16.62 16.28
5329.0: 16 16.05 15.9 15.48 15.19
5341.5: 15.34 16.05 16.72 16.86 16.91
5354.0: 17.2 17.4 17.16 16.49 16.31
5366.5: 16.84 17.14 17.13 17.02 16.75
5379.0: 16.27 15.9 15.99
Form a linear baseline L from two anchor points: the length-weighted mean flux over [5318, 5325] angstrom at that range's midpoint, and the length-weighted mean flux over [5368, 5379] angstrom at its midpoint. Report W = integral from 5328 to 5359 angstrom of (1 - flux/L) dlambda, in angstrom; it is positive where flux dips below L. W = 0.9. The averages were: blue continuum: 16.7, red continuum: 16.9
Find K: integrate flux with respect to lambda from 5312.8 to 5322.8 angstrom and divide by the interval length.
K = 16.7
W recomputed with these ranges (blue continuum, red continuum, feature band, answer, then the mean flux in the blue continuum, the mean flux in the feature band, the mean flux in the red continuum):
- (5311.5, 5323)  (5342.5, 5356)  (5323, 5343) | 1.00 angstrom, 16.6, 15.9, 16.8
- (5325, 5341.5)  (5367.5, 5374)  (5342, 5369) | -0.33 angstrom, 15.8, 16.8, 17.1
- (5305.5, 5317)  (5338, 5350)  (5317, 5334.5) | -0.22 angstrom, 16.3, 16.4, 16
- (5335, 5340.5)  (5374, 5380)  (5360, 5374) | -0.43 angstrom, 15.4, 16.8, 16.6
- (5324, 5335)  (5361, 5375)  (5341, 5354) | -0.04 angstrom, 16.1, 16.5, 16.8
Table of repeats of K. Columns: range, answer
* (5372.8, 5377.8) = 16.9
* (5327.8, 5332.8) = 16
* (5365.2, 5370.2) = 17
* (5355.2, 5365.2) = 16.8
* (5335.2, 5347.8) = 15.8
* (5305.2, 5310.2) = 16.1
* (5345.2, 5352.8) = 16.8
